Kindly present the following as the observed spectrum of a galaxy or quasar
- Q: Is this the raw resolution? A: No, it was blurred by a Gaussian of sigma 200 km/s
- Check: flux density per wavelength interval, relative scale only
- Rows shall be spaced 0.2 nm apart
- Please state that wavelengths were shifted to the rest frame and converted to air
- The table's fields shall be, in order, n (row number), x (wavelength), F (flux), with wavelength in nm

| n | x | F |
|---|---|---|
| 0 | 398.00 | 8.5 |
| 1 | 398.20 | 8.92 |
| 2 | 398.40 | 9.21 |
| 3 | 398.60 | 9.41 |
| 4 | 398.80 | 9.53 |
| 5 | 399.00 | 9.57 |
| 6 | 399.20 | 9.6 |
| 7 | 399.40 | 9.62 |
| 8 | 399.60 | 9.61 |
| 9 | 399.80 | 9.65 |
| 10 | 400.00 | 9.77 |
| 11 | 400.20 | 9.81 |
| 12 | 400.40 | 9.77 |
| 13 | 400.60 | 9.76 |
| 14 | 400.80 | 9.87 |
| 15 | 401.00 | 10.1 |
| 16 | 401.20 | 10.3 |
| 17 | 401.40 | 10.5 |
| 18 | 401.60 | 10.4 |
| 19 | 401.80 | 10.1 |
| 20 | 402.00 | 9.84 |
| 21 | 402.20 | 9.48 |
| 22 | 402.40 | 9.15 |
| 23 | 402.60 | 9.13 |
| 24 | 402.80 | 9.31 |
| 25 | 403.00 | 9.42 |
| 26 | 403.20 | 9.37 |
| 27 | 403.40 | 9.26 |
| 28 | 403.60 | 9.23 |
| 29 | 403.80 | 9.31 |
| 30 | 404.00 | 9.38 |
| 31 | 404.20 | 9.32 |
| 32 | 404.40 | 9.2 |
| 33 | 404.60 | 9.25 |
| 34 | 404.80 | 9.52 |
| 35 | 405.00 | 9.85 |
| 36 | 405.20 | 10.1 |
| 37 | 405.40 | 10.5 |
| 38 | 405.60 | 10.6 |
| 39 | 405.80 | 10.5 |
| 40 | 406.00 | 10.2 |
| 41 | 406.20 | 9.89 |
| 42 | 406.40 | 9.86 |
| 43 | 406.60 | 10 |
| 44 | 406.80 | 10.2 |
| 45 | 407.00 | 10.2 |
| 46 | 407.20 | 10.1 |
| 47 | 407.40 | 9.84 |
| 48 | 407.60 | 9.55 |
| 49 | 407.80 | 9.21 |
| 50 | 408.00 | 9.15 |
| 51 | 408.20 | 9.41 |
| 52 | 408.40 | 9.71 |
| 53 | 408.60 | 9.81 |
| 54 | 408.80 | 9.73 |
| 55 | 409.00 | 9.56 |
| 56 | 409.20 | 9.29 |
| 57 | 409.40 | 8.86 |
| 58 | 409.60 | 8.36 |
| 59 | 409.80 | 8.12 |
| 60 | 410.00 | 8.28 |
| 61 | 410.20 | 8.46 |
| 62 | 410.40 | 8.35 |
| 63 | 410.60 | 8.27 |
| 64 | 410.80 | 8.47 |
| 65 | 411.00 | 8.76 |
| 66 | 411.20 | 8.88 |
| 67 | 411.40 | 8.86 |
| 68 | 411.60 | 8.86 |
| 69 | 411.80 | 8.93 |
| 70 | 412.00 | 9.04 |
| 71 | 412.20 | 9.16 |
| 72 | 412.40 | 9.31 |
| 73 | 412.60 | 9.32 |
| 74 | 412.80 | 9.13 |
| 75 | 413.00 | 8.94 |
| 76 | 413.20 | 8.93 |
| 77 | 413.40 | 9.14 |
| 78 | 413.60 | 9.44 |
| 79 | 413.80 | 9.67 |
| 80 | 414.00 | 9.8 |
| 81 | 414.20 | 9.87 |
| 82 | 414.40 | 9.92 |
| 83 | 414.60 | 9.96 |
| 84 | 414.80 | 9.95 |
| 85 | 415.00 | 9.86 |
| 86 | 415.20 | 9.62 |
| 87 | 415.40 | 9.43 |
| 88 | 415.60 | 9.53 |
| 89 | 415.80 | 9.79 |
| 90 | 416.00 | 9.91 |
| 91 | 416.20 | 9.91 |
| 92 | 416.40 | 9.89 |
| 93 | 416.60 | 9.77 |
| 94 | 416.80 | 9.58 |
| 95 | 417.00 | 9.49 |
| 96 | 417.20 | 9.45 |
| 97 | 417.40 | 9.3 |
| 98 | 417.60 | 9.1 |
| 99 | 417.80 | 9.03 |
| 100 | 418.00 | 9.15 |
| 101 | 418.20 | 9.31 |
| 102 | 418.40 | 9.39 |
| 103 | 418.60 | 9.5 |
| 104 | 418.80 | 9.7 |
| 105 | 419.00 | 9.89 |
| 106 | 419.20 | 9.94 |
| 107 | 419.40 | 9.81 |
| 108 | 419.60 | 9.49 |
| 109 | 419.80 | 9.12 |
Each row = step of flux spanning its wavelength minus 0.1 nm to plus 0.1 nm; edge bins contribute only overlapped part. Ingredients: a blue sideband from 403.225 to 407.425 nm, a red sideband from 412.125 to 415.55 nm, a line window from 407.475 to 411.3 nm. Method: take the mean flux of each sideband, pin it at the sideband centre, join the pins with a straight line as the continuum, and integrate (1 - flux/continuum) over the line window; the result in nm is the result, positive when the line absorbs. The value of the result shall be 0.28 nm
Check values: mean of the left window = 9.82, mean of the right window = 9.5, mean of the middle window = 8.97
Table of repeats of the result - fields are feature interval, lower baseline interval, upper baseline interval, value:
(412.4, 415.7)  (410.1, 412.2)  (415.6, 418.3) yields -0.15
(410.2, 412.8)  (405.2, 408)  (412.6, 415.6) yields 0.23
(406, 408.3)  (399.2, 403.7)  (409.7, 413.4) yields -0.15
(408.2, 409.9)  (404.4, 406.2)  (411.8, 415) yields 0.10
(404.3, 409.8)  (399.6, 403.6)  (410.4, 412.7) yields -0.26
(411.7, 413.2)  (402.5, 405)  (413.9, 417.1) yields 0.09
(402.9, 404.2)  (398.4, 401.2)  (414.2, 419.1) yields 0.05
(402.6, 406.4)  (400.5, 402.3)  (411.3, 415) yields 0.07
